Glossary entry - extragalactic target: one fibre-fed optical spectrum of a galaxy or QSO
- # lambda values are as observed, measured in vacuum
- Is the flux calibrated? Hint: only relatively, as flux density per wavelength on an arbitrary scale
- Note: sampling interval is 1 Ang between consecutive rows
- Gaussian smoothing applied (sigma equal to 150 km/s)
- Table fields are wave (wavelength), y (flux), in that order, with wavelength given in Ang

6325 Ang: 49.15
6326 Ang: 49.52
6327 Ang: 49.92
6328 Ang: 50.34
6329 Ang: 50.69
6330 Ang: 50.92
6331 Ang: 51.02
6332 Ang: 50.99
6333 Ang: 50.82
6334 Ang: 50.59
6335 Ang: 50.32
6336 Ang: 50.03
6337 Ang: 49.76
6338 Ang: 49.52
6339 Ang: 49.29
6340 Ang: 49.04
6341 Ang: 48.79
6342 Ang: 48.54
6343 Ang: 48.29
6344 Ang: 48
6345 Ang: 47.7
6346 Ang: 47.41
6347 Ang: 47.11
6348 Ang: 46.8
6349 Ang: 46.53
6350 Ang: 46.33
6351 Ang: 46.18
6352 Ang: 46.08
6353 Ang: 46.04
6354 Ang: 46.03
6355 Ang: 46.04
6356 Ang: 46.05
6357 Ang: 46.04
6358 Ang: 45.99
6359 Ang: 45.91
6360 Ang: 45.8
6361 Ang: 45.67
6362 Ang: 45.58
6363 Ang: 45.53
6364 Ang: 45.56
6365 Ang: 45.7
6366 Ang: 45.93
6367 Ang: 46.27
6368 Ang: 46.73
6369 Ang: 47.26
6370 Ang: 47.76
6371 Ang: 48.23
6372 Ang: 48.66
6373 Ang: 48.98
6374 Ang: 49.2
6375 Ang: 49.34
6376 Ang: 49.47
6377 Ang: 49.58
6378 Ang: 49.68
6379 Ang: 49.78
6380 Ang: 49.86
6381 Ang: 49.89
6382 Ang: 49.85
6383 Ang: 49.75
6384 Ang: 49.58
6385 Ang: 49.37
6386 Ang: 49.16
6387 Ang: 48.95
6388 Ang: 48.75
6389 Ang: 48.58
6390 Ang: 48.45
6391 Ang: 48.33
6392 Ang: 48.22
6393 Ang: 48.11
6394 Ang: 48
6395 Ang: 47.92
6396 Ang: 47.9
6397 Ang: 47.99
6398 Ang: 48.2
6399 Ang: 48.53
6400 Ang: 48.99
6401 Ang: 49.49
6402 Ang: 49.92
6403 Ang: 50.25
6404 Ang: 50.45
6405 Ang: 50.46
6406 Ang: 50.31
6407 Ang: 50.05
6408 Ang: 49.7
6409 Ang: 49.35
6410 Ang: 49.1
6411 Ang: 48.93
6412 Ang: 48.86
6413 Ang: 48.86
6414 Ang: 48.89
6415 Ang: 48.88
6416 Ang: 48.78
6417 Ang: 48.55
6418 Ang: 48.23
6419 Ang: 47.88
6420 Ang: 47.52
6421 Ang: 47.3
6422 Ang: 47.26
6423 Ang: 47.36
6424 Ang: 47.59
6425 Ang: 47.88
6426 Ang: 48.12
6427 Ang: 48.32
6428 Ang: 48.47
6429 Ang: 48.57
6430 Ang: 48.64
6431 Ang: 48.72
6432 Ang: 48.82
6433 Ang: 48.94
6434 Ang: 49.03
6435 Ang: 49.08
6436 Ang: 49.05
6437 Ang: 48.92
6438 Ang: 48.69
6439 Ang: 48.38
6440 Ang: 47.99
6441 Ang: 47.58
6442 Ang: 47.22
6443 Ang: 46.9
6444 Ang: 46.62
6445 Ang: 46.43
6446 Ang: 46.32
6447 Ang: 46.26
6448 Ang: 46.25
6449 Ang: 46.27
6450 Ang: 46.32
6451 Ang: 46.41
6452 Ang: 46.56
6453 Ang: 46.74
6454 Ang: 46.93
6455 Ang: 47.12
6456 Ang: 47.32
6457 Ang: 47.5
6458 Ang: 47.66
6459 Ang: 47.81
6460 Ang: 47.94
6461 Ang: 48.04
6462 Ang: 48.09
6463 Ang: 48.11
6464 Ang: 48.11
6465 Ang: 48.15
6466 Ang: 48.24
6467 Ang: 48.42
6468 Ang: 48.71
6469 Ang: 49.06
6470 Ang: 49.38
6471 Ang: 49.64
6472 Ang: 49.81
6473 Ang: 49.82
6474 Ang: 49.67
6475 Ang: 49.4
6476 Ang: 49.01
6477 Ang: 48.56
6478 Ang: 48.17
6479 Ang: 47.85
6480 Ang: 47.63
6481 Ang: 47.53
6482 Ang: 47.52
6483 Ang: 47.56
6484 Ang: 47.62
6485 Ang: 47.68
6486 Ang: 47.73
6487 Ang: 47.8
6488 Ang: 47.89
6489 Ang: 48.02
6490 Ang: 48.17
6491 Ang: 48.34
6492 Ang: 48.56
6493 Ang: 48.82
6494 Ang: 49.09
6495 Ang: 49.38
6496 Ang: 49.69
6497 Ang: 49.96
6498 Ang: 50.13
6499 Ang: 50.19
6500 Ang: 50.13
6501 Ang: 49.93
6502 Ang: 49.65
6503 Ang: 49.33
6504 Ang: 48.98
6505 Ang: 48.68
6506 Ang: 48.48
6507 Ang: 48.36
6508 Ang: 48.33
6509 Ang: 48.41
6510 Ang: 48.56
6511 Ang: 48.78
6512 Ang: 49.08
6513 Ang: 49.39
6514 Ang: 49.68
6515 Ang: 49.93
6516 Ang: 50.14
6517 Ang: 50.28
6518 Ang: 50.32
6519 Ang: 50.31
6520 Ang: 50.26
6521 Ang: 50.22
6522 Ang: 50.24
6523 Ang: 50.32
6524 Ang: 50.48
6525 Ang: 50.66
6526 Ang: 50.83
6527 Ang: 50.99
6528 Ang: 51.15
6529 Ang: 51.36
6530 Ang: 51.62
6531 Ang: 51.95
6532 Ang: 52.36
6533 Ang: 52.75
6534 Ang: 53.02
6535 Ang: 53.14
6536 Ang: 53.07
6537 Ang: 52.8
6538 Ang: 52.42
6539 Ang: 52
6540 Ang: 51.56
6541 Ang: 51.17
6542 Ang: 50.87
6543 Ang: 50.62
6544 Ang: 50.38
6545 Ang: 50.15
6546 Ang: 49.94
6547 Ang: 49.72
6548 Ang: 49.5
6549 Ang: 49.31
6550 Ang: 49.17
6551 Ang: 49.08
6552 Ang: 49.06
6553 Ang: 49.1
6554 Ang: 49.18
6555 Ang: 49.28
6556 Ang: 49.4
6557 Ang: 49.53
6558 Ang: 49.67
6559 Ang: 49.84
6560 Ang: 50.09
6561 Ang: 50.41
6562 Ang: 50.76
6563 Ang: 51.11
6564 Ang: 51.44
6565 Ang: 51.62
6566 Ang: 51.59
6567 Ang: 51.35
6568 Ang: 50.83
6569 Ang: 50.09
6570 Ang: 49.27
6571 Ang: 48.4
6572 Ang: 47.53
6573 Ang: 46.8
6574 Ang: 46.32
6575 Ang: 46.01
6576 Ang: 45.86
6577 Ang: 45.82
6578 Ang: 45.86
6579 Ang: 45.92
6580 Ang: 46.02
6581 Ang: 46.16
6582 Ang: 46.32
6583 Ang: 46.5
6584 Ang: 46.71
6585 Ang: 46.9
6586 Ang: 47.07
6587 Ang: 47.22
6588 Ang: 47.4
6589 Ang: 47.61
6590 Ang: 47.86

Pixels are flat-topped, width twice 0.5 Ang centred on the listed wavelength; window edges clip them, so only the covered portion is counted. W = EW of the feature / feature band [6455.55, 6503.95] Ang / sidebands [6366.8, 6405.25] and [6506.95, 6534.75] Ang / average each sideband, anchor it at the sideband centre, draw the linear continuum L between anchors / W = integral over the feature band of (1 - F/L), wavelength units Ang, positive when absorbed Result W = 1.3 Ang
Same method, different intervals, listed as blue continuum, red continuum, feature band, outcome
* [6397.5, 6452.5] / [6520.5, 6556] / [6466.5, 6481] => 0.1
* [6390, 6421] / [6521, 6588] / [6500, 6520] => 0.0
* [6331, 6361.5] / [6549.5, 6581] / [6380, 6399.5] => -0.3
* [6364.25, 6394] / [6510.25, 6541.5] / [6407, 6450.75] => 1.2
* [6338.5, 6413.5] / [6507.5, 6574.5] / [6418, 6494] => 1.8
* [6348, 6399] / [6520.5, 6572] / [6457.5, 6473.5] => 0.2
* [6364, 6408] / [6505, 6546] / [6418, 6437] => 0.4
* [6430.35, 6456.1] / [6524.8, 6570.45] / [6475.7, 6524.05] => 0.3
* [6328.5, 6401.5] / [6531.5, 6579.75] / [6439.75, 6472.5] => 1.0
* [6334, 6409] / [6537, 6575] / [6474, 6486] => 0.3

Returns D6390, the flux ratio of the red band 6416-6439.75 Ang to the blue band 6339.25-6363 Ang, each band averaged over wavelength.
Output 1.0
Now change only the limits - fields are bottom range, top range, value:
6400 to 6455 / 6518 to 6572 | 1.05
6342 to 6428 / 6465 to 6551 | 1.03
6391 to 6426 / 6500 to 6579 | 1.03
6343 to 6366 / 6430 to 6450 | 1.03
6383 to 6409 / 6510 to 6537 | 1.04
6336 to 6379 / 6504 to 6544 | 1.07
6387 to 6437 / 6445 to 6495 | 0.98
